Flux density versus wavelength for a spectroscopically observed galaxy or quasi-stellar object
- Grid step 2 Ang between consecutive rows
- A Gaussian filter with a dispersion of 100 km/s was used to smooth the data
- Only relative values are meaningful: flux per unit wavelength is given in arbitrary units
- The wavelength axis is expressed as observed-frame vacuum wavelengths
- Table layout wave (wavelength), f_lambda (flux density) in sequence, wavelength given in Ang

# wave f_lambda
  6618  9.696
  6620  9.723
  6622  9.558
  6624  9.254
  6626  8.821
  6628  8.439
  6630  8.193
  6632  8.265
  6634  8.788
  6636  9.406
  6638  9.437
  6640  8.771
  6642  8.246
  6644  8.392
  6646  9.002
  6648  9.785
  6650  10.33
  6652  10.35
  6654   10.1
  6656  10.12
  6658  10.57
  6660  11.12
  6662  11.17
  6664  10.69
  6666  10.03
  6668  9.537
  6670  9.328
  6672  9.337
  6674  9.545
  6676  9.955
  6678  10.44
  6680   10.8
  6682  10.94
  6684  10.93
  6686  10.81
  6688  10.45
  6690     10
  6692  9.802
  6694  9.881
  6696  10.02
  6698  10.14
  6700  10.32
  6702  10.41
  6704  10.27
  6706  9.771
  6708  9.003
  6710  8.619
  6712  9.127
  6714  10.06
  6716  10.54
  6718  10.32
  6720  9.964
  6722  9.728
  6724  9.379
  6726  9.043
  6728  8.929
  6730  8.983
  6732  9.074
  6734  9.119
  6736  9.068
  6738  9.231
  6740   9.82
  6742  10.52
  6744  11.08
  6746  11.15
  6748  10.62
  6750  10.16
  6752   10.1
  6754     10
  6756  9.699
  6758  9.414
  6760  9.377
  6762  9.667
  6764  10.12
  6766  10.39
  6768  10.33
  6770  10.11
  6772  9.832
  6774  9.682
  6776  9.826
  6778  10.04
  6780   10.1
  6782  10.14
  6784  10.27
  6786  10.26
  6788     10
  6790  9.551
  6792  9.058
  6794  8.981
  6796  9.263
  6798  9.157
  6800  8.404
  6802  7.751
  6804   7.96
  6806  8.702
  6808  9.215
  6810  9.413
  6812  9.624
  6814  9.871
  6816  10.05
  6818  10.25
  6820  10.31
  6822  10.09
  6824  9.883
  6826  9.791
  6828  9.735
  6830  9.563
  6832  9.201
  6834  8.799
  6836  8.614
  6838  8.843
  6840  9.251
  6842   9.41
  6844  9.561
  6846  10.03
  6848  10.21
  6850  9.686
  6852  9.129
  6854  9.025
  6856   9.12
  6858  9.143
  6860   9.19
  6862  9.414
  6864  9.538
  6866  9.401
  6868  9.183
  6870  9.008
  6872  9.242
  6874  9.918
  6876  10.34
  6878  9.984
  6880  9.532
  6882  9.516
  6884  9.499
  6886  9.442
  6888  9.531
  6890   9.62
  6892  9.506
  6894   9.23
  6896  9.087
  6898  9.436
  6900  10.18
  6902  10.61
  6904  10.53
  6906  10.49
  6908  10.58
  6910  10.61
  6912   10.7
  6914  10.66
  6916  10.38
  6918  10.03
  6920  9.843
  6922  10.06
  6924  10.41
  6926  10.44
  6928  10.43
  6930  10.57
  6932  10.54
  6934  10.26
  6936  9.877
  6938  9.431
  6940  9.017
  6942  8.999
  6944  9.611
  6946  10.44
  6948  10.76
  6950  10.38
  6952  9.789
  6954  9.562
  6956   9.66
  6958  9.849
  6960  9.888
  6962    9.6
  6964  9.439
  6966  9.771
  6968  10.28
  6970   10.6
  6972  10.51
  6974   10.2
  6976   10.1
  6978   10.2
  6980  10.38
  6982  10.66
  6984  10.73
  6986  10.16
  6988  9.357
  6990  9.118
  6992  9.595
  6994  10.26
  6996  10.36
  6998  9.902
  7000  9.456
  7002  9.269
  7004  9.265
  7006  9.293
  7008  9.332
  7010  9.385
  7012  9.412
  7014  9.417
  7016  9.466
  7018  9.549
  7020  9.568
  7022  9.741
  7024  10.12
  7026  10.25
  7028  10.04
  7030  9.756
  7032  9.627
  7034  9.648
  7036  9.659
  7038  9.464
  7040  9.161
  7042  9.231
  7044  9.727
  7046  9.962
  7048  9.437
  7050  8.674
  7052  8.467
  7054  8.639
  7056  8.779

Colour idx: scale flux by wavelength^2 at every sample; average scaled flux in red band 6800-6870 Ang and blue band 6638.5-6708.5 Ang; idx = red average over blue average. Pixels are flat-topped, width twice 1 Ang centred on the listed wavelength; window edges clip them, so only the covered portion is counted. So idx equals 0.98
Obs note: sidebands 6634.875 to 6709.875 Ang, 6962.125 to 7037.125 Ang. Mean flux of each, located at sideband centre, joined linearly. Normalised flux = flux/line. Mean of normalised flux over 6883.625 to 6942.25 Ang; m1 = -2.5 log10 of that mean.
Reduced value -0.02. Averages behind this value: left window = 9.96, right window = 9.83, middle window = 10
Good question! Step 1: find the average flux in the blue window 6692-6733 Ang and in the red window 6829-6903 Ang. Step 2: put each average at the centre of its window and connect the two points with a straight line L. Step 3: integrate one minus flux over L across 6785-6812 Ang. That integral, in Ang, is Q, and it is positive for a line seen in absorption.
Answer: 1.4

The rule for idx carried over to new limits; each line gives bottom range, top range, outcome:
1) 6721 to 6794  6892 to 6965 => 1.07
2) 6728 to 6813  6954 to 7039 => 1.09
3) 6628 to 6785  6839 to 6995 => 1.07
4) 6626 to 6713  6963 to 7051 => 1.10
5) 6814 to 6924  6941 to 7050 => 1.05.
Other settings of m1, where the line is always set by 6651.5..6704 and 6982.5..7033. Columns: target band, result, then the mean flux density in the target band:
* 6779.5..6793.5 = 0.02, 9.87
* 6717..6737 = 0.09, 9.36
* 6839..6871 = 0.06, 9.39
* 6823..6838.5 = 0.08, 9.32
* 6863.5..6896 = 0.05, 9.52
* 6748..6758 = 0.02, 10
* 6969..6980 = -0.06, 10.3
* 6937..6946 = 0.05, 9.4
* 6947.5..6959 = -0.02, 9.97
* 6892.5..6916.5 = -0.03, 10.2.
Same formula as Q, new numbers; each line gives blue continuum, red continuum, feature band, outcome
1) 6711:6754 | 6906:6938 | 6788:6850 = 4.2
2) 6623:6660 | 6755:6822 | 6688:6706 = -1.3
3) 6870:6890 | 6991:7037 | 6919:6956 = -1.4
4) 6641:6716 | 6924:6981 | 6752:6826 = 2.7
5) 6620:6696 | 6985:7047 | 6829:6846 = 0.8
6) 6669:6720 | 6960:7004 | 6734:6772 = 0.0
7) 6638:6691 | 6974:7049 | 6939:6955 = 0.0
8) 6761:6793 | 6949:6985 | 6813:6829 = 0.0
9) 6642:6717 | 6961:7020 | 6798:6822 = 1.6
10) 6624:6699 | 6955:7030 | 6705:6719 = 0.2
